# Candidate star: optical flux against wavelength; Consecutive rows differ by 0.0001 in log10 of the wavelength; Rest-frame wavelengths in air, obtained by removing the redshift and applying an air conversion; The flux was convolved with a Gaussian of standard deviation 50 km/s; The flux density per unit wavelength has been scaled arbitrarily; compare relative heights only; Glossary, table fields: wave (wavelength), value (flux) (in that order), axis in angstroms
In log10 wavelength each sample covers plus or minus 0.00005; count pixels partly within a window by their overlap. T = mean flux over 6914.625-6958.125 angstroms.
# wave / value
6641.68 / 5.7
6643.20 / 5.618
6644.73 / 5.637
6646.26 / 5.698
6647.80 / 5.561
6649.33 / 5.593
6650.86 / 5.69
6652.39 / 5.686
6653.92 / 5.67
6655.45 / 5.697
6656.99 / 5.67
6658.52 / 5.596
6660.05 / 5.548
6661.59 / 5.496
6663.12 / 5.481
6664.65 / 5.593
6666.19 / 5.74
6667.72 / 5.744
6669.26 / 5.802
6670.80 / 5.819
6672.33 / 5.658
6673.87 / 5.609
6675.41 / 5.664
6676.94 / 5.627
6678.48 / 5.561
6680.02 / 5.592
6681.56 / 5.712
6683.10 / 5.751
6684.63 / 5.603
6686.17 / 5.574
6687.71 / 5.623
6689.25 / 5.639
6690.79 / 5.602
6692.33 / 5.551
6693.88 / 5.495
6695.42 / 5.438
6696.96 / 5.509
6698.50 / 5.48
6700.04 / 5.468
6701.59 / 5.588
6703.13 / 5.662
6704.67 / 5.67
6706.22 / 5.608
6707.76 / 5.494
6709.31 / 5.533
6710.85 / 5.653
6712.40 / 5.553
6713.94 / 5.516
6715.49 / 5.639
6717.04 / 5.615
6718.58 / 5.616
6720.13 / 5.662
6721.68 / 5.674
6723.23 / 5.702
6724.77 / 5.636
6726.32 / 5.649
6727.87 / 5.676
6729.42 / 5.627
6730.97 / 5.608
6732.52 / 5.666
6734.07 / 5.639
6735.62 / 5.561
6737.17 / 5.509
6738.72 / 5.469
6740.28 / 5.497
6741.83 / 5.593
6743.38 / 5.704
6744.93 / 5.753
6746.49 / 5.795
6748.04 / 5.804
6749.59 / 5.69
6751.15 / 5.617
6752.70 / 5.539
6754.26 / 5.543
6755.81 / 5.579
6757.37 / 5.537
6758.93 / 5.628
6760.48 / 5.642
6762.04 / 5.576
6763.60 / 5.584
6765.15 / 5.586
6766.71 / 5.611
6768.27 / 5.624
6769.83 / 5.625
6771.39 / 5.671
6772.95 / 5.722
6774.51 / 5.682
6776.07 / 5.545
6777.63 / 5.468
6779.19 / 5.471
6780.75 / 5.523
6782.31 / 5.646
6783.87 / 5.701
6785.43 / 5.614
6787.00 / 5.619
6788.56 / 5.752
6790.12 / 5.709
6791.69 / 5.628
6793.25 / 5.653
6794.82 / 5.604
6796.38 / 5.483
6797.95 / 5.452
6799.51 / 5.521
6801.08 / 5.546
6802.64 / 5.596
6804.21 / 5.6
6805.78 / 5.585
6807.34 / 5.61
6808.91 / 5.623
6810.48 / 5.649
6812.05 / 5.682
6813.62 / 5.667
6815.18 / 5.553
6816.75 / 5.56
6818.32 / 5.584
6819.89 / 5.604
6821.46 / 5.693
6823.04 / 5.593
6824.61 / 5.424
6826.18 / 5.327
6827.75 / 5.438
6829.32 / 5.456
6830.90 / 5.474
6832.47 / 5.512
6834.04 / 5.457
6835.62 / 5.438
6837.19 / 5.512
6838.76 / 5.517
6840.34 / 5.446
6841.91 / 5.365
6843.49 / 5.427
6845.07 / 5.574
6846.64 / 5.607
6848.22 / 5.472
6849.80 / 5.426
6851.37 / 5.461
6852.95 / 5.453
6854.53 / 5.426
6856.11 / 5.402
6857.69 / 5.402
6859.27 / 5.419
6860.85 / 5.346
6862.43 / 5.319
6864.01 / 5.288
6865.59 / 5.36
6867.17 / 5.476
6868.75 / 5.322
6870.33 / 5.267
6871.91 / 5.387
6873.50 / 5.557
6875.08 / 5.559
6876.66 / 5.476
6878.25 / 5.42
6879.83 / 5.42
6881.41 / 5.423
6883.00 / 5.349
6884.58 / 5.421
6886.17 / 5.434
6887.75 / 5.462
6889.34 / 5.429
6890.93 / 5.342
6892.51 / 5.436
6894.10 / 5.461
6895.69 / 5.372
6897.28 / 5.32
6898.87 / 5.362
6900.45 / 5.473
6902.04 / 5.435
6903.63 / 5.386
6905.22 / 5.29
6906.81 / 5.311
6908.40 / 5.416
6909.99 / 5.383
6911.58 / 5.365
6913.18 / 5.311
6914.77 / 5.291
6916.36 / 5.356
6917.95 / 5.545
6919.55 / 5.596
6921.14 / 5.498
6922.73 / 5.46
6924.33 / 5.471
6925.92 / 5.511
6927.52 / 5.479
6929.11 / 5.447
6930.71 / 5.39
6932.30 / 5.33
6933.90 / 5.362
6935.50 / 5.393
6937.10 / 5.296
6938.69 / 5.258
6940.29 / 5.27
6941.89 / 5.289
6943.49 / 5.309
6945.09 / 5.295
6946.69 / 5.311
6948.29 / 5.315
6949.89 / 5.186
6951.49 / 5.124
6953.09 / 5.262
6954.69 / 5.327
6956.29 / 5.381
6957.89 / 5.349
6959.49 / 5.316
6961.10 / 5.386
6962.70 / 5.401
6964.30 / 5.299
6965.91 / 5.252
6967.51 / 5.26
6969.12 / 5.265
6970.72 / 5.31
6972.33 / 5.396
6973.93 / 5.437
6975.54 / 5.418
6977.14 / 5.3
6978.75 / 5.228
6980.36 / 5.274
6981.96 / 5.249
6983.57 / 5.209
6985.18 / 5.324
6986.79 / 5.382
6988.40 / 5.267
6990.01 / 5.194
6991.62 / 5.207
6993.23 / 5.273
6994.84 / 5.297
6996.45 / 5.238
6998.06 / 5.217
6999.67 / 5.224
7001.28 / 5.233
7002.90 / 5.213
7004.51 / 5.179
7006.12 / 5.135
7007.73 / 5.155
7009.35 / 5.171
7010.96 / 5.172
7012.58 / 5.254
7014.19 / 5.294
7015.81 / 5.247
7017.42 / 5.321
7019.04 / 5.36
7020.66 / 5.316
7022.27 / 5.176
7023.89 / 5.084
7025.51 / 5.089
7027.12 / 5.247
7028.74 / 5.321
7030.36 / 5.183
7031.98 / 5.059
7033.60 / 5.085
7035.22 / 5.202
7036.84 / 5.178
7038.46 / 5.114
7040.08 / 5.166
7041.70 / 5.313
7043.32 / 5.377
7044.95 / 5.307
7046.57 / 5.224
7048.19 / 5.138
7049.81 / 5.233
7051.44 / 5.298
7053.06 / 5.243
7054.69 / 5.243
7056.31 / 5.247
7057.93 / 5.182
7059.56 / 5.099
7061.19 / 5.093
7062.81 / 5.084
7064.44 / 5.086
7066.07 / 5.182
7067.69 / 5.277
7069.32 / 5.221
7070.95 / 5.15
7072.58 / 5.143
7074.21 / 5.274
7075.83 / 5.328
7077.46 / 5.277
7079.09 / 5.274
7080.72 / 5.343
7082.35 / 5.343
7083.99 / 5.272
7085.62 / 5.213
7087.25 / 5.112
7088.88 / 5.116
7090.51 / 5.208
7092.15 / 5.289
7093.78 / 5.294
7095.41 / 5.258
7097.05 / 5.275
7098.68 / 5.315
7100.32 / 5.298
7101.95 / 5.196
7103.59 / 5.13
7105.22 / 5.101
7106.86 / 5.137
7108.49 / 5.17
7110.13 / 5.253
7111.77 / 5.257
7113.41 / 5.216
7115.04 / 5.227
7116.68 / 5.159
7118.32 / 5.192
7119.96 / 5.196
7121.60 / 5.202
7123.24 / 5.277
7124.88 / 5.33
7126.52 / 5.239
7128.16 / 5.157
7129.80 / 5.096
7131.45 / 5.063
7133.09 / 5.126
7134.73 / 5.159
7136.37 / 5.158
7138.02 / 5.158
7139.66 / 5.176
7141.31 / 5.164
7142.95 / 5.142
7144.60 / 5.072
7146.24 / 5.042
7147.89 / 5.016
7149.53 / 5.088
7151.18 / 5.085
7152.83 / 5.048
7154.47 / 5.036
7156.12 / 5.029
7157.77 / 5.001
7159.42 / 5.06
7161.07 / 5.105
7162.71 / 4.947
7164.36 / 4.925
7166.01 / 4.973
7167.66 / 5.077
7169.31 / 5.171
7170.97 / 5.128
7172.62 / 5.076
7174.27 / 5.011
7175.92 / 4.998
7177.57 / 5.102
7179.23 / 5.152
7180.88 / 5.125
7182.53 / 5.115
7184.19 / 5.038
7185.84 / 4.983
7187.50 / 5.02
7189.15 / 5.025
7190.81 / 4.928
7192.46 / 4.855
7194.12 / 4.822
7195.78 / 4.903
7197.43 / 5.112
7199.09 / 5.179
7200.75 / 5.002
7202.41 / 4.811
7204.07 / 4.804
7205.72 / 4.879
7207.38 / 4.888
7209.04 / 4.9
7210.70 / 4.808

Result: 5.36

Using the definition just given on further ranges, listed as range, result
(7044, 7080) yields 5.21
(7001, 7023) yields 5.23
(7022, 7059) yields 5.2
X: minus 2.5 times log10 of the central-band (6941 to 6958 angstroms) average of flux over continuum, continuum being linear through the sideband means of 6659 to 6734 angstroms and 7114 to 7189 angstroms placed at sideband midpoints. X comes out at 0.01 mag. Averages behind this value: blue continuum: 5.61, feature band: 5.28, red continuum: 5.1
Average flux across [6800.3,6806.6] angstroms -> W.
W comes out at 5.59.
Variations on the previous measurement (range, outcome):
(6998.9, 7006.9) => 5.2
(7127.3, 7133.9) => 5.11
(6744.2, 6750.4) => 5.76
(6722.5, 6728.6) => 5.67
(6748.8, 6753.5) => 5.61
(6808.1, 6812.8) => 5.64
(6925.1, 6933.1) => 5.43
